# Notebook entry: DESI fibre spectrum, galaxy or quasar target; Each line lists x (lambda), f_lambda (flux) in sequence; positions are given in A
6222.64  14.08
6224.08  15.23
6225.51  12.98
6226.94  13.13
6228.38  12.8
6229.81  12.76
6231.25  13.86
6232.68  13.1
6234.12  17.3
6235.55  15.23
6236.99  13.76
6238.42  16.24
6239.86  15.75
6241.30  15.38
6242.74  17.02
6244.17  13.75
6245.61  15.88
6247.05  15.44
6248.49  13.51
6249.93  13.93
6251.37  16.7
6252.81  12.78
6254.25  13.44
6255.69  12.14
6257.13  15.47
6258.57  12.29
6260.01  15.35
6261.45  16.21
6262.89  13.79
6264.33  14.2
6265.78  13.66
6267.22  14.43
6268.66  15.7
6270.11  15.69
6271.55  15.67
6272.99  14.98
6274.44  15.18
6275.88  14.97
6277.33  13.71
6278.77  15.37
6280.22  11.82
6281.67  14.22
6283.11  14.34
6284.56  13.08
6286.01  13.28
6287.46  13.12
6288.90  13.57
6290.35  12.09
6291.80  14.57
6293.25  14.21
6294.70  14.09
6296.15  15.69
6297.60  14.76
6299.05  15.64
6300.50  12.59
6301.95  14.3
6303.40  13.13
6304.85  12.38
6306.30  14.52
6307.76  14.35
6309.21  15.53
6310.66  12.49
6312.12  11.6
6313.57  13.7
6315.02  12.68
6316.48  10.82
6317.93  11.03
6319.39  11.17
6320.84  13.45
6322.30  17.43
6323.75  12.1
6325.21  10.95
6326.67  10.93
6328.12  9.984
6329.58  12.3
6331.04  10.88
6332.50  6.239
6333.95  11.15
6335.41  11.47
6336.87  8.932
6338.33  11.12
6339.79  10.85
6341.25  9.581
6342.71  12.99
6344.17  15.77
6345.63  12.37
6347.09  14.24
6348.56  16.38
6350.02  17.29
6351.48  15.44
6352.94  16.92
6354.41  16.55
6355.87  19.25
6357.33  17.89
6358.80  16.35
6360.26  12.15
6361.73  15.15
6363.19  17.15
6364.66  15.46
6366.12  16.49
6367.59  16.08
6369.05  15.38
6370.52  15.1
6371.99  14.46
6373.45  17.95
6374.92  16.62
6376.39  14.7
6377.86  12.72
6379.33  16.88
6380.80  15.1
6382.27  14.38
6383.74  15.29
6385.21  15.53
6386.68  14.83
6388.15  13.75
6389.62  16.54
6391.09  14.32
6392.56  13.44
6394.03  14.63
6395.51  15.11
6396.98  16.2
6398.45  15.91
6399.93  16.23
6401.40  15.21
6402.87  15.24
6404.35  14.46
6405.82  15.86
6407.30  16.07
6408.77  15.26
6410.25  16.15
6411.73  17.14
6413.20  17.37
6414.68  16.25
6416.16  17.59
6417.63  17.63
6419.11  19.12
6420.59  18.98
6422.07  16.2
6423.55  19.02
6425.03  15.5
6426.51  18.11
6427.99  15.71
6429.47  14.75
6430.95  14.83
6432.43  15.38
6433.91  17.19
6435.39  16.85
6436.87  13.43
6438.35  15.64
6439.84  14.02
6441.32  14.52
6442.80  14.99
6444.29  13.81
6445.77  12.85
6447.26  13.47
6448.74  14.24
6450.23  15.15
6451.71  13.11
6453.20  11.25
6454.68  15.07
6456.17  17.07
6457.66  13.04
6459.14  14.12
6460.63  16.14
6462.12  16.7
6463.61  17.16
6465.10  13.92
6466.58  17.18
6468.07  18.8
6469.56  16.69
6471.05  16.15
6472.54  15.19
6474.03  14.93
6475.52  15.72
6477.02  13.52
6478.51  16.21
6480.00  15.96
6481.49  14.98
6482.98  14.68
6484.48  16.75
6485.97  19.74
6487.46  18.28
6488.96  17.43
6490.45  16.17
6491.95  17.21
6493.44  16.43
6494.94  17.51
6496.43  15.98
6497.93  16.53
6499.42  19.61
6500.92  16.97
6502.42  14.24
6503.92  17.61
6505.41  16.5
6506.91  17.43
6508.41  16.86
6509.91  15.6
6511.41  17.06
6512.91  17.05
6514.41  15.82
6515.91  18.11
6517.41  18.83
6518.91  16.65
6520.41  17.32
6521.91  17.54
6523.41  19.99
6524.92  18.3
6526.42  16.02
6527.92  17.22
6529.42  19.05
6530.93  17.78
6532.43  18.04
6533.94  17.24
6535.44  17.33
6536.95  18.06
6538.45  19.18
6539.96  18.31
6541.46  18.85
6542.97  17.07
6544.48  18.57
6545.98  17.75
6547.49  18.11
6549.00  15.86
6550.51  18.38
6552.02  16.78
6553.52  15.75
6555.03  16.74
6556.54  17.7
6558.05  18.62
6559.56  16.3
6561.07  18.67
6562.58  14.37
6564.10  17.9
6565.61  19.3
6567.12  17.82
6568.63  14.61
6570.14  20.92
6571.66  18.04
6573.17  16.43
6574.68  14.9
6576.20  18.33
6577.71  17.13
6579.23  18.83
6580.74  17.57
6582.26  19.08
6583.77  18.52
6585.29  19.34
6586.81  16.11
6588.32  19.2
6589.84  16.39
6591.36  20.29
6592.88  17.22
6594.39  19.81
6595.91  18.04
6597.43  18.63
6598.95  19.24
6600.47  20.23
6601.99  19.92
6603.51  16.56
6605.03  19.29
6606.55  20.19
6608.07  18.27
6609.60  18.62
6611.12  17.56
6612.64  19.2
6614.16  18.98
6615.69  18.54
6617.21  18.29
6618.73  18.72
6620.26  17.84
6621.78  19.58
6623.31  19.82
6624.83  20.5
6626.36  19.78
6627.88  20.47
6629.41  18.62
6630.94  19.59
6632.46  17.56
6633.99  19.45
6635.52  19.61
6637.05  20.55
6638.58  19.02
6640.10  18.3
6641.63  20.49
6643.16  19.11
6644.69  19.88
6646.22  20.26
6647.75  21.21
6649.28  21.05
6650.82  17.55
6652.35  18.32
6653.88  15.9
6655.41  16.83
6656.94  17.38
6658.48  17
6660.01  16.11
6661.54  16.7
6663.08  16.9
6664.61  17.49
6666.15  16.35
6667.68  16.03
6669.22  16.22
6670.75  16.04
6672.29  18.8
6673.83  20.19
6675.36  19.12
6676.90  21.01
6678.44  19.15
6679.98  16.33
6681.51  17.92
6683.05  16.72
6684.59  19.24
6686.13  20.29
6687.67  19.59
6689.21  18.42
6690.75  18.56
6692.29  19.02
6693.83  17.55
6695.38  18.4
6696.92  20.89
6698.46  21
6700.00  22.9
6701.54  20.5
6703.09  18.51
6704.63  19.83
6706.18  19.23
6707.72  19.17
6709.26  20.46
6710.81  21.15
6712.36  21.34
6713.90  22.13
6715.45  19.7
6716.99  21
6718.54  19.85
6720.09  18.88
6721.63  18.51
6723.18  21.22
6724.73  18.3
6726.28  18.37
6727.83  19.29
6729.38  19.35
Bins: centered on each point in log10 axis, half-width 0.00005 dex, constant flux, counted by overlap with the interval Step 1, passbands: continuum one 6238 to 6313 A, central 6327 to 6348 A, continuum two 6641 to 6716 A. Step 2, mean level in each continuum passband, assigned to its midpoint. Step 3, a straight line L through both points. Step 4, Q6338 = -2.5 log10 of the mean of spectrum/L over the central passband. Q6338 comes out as 0.31 mag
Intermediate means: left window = 14.3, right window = 18.9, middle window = 11.3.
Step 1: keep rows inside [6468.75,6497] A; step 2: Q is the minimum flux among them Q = 13.52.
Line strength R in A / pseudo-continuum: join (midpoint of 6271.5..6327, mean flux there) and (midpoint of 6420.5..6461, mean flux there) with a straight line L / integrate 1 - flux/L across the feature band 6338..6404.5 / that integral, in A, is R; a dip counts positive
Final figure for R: -3.7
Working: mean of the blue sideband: 13.6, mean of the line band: 15.1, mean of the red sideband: 15.1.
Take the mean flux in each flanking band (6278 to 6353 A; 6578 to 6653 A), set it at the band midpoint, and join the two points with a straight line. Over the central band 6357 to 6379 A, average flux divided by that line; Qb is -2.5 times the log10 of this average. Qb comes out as -0.11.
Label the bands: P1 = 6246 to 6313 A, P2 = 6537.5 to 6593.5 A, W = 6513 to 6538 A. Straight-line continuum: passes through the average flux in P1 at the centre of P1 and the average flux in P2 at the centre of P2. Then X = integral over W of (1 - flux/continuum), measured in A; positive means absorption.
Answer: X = -0.7 A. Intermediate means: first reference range 14.1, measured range 17.7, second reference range 17.7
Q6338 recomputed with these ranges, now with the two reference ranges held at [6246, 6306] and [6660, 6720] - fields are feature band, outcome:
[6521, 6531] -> -0.05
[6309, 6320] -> 0.19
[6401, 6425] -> -0.06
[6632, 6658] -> -0.03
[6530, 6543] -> -0.05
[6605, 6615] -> -0.04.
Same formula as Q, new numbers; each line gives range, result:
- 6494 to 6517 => 14.24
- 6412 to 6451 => 12.85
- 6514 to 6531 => 15.82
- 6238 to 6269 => 12.14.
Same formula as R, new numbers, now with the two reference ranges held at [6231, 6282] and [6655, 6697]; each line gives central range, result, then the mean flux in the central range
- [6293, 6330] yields 4.81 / 13.1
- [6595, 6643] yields -4.27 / 19.1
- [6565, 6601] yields -1.89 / 18.2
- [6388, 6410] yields 0.72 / 15.3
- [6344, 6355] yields -0.14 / 15.6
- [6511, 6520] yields -0.30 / 17.3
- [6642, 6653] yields -1.19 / 19.7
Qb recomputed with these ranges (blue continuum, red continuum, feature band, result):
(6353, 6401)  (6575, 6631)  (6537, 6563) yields 0.03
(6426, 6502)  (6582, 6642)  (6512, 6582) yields -0.01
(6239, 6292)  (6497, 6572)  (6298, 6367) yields 0.13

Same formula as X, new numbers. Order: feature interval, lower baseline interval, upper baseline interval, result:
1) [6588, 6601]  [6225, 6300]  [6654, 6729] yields -0.7 A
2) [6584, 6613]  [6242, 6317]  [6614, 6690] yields -1.1 A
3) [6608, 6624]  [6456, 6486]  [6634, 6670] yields -0.9 A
